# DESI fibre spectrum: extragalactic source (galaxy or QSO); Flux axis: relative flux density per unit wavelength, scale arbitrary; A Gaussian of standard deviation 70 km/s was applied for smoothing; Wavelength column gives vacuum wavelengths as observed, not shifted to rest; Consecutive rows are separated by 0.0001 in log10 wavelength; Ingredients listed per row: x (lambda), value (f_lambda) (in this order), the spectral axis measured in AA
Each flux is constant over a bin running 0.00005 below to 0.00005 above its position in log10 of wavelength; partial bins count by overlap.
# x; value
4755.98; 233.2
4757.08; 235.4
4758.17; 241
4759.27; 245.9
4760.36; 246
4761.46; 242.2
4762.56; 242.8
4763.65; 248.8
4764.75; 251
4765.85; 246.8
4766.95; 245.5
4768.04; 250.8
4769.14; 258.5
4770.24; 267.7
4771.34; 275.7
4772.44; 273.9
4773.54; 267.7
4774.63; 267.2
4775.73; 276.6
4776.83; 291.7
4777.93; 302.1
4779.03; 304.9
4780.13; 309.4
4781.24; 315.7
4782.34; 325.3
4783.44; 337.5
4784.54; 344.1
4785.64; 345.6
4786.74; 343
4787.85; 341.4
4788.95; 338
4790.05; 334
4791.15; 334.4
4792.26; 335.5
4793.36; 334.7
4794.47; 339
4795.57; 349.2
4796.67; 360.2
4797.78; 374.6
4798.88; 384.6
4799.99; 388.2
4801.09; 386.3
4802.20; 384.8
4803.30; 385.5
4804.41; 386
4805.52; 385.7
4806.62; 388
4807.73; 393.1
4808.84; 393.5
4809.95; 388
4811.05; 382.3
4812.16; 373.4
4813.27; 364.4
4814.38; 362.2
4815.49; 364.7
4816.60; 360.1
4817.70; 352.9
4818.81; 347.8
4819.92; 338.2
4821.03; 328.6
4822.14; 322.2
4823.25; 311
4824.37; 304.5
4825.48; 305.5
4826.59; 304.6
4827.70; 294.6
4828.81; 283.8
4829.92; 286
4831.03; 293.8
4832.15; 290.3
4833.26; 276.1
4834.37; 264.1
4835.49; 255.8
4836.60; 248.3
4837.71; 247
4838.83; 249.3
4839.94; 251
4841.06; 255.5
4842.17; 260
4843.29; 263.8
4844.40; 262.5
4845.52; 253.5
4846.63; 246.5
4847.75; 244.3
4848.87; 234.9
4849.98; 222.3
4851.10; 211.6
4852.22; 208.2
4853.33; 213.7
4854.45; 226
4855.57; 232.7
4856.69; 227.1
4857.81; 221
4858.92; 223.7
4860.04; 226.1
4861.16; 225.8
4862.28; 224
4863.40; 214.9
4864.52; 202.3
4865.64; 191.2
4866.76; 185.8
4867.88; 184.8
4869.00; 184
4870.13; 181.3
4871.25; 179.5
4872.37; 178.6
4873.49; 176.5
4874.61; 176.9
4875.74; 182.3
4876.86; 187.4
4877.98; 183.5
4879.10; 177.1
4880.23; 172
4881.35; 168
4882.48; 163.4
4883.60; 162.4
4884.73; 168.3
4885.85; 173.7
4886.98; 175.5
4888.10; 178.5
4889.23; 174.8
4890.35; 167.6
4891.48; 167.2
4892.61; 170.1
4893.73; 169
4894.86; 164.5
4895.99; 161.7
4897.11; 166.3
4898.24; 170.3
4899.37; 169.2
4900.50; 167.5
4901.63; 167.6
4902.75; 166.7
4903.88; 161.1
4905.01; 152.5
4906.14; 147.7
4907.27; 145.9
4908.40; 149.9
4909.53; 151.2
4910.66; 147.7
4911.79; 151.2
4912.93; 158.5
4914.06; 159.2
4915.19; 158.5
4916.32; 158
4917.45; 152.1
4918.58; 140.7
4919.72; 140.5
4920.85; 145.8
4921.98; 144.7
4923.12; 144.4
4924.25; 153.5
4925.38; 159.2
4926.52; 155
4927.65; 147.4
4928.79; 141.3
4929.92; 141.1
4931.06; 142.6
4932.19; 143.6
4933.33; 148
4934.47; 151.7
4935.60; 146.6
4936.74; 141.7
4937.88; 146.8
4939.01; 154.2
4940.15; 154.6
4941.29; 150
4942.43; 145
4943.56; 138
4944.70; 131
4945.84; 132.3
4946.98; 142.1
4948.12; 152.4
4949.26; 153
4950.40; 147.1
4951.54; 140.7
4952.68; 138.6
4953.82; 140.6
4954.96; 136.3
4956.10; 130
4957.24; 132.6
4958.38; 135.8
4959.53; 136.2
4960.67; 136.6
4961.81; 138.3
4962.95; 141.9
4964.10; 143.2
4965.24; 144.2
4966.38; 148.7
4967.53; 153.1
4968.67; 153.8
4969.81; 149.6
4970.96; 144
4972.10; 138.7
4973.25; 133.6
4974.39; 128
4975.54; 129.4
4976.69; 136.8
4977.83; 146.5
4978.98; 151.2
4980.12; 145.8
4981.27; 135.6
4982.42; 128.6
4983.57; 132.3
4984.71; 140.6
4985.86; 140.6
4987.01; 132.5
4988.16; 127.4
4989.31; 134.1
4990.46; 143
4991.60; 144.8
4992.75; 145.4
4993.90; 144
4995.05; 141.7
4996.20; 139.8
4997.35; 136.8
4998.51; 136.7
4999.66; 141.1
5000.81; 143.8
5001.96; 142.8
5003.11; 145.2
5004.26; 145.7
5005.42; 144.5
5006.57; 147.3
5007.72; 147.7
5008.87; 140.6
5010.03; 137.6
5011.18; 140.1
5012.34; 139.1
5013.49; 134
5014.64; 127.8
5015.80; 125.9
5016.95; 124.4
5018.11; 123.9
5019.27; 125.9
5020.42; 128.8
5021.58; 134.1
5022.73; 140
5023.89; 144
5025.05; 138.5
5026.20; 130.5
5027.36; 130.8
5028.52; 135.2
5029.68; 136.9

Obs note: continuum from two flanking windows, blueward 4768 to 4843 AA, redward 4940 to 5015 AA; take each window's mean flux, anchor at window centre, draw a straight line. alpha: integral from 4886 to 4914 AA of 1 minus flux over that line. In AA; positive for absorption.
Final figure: 7.6 AA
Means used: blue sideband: 323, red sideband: 141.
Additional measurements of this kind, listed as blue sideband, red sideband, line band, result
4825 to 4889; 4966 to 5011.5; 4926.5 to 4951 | 3.7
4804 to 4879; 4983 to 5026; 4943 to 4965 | 4.8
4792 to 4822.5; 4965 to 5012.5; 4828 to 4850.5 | 4.6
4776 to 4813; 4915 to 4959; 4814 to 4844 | 0.7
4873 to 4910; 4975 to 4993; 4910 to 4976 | 2.9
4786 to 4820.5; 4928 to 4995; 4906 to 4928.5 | 5.9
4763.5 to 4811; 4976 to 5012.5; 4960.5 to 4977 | 2.2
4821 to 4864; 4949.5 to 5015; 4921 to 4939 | 3.5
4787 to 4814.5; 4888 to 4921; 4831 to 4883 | 7.3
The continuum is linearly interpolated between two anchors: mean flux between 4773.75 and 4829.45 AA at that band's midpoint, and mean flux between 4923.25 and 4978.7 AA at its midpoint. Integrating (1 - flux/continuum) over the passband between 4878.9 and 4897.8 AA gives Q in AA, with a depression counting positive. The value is 4.79 AA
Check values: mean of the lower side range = 343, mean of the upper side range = 143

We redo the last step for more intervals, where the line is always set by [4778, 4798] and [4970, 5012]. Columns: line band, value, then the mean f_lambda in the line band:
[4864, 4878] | 3.9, 184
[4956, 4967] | 1.9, 139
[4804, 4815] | -2.3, 381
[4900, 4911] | 3.3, 156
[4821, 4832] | -0.1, 302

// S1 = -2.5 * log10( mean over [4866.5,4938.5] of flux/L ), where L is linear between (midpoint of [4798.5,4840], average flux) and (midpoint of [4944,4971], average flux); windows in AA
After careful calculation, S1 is 0.32 mag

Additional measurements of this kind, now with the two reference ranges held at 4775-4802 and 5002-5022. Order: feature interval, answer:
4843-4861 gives 0.21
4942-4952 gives 0.34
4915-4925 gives 0.42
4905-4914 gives 0.45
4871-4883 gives 0.41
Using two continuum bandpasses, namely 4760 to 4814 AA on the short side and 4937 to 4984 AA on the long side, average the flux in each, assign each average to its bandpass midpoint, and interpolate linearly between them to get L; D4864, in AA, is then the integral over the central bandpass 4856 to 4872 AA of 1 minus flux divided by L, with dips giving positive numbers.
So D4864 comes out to 2.6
